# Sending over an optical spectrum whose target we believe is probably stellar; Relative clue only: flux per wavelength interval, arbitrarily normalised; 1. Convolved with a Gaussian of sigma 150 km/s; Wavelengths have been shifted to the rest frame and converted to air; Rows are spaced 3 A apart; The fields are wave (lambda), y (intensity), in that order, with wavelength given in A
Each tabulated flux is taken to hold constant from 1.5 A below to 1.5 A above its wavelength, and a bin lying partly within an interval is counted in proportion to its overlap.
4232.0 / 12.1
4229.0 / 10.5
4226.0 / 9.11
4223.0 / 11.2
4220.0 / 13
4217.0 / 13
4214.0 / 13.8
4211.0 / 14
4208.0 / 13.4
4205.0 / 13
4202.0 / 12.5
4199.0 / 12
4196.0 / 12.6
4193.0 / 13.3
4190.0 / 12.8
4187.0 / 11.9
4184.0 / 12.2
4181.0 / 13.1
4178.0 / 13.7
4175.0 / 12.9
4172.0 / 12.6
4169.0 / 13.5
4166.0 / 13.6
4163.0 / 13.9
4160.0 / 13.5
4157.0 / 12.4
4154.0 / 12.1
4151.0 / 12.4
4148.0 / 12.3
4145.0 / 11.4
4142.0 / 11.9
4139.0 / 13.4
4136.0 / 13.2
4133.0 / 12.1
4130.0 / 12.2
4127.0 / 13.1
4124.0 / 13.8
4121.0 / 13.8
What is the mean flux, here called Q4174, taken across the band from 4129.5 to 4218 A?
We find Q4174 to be 12.8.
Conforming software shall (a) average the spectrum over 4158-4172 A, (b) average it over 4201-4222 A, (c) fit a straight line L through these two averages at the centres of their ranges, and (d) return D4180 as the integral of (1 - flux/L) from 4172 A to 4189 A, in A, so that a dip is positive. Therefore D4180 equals 0.8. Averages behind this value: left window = 13.5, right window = 13.2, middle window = 12.7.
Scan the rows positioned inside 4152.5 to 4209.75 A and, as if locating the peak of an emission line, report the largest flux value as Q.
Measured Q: 13.9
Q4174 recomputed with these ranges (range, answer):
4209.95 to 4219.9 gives 13.5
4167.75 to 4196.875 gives 12.9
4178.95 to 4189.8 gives 12.5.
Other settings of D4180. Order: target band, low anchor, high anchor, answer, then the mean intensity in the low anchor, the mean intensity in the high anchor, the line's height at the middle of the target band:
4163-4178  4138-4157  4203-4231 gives -1.24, 12.2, 12.3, 12.3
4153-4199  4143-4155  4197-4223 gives -1.74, 12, 13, 12.5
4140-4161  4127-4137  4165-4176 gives 0.91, 12.6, 13.1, 12.8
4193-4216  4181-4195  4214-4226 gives -1.27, 12.6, 12.2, 12.4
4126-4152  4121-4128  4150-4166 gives 1.67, 13.6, 12.9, 13.3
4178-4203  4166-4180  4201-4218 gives 1.21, 13.2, 13.3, 13.3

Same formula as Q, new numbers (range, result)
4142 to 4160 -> 13.5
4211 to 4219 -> 14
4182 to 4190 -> 12.8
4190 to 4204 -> 13.3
